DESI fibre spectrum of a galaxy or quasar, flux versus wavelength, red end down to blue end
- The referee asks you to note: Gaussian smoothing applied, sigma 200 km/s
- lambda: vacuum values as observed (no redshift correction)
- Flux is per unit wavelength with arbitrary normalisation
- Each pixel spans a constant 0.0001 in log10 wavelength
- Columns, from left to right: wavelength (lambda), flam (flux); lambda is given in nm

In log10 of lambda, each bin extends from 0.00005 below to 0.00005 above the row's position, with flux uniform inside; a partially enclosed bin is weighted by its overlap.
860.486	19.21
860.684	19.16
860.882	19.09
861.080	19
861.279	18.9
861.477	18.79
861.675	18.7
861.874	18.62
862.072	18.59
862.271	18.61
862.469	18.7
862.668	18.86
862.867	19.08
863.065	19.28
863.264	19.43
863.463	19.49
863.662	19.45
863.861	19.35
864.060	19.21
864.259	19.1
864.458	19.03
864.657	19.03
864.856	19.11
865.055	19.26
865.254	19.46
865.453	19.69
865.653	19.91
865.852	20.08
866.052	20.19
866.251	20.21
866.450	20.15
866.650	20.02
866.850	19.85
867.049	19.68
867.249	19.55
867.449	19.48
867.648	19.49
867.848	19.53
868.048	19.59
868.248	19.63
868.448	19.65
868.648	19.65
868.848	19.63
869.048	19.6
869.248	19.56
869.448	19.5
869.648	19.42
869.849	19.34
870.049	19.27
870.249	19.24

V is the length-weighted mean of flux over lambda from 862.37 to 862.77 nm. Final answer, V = 18.8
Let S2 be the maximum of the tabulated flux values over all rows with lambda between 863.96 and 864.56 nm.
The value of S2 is 19.21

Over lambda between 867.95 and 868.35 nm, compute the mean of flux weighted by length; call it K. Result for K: 19.6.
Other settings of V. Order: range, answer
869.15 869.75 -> 19.5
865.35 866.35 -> 20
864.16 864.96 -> 19.1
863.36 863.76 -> 19.5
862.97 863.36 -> 19.3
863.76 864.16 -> 19.3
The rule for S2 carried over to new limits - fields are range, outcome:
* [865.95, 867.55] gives 20.21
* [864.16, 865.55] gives 19.69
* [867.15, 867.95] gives 19.55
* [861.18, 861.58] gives 18.9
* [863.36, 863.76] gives 19.49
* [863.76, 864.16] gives 19.35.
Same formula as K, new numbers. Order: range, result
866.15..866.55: 20.2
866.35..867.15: 19.9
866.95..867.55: 19.6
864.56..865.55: 19.3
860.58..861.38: 19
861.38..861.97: 18.7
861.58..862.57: 18.6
